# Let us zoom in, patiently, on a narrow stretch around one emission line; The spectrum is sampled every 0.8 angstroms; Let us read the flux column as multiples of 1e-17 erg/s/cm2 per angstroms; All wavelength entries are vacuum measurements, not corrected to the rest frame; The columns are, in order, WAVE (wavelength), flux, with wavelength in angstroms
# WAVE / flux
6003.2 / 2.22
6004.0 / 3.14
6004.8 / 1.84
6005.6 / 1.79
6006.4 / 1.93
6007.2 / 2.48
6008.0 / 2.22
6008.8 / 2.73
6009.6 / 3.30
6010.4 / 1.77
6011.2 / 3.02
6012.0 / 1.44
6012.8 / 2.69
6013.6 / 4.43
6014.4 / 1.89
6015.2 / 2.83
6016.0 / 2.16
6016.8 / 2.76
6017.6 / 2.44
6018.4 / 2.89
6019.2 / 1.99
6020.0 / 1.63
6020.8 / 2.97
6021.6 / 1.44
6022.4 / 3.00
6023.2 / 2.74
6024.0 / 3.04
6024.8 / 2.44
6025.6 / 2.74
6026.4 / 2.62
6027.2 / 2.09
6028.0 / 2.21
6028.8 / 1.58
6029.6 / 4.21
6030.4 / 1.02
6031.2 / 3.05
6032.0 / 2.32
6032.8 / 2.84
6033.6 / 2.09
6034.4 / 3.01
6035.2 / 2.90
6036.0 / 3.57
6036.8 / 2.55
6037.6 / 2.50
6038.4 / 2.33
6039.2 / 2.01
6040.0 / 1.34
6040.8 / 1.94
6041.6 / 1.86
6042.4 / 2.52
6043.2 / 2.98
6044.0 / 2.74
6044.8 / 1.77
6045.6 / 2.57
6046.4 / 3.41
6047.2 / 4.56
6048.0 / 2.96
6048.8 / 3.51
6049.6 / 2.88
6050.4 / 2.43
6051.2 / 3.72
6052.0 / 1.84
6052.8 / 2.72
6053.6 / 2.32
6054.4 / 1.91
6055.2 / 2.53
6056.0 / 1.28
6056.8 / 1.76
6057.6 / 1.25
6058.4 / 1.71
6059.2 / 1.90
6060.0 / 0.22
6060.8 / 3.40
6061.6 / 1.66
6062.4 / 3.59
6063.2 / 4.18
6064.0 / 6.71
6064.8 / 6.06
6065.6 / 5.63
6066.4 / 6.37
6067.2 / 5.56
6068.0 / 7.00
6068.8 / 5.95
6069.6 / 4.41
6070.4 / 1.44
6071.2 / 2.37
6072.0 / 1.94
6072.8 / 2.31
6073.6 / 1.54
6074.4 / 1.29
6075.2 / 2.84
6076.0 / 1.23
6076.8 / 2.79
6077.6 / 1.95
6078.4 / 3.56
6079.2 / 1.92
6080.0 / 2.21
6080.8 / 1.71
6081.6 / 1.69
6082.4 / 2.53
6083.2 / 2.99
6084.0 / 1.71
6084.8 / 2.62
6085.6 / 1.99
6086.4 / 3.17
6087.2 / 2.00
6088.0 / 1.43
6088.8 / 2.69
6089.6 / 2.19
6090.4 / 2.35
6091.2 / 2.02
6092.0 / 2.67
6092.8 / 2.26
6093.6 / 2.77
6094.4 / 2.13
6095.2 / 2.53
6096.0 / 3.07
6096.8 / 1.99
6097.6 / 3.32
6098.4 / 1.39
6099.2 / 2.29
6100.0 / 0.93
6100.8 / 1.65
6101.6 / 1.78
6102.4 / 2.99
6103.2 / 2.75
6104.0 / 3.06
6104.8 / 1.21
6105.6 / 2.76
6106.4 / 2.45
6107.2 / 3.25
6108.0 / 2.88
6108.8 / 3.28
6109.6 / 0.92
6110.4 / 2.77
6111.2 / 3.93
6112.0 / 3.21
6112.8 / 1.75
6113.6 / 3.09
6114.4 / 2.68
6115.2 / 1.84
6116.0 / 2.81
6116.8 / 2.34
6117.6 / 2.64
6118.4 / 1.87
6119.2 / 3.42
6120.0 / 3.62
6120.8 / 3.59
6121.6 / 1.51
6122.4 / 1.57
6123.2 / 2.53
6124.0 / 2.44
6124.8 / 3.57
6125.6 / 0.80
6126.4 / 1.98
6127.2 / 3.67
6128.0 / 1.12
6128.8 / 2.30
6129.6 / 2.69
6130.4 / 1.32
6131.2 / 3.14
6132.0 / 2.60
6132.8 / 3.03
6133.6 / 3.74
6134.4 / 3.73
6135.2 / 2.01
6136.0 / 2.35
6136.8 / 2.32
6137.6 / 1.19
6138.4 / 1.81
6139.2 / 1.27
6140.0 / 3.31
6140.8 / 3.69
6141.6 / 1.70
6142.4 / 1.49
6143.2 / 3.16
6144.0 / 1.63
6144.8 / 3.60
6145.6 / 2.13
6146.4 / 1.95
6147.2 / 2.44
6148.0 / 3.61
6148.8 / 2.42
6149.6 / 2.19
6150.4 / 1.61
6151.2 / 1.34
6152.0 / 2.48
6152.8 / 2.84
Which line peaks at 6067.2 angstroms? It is H-beta 4861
